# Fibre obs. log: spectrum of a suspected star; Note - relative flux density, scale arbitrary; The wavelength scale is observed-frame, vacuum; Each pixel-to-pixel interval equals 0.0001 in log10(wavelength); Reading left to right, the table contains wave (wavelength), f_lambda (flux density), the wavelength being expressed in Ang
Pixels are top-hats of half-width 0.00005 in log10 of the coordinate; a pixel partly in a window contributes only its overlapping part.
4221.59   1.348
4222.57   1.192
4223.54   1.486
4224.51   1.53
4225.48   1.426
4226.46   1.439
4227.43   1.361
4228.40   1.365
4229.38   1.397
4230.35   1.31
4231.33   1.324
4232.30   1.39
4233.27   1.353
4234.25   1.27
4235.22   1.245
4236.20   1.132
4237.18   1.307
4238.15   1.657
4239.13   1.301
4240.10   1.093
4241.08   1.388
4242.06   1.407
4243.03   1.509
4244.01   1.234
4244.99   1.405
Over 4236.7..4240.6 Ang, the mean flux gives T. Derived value 1.34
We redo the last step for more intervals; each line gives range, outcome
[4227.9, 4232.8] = 1.36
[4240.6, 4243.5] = 1.44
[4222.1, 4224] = 1.34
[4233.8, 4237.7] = 1.24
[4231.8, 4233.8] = 1.37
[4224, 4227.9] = 1.44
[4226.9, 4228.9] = 1.37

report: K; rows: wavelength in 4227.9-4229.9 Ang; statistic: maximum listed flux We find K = 1.397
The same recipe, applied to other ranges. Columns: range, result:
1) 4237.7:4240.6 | 1.657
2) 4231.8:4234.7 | 1.39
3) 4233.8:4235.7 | 1.27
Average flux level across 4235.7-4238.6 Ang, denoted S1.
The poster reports 1.36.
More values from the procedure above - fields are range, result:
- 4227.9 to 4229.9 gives 1.38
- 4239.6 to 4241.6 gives 1.24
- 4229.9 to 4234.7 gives 1.33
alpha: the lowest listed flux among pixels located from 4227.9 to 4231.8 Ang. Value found 1.31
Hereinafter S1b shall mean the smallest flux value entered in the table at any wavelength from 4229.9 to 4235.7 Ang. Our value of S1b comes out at 1.245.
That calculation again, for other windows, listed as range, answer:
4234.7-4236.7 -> 1.132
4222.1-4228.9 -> 1.192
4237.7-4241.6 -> 1.093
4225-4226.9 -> 1.426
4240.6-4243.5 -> 1.388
